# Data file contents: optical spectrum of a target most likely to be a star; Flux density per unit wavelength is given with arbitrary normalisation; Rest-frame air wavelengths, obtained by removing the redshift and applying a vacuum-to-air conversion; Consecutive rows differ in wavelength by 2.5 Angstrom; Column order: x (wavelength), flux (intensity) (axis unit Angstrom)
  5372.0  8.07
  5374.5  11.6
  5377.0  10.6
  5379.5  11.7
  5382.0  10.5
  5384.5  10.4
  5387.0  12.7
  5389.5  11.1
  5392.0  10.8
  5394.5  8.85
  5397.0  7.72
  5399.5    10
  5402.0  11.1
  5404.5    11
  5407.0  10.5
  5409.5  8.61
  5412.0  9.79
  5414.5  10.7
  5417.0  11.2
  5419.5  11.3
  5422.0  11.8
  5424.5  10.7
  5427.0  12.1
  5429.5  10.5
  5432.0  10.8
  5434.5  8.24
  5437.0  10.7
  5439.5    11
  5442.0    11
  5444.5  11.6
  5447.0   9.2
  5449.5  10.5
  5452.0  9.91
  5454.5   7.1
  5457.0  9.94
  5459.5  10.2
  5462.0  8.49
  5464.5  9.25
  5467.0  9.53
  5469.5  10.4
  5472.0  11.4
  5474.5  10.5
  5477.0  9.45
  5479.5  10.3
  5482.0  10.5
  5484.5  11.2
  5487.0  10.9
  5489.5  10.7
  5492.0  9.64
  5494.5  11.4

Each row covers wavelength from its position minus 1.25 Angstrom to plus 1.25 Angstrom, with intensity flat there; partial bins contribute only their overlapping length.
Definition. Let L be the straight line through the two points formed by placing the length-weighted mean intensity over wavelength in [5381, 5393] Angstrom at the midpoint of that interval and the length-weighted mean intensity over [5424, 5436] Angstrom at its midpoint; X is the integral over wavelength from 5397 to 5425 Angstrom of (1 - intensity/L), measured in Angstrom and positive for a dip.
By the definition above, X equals 0.7 Angstrom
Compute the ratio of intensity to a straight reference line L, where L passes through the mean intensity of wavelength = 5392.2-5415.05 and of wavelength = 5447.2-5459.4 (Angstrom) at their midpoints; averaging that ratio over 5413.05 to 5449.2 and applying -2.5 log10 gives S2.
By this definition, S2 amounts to -0.12 mag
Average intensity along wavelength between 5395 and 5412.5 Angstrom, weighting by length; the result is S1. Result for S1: 9.78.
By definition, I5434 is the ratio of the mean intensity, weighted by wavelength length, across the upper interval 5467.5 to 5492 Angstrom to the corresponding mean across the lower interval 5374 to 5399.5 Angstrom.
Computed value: 1.00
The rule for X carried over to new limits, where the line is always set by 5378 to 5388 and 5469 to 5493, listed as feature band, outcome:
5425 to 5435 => 0.3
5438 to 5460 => 1.5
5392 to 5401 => 1.6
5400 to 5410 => 0.6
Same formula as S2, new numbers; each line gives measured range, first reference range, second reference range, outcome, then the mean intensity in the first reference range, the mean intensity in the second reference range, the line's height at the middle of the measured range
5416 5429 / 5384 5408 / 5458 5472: -0.12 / 10.4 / 9.74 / 10.2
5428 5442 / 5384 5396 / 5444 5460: -0.04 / 10.7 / 9.67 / 9.96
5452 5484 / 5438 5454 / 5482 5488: 0.10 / 10.4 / 10.9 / 10.7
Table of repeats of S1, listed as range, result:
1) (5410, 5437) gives 10.7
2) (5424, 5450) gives 10.6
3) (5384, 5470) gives 10.2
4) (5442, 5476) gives 9.89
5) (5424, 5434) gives 10.8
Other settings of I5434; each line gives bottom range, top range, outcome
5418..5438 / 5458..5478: 0.92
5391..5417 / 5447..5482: 0.98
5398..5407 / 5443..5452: 0.98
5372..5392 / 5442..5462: 0.89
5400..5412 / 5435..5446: 1.06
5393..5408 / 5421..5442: 1.09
